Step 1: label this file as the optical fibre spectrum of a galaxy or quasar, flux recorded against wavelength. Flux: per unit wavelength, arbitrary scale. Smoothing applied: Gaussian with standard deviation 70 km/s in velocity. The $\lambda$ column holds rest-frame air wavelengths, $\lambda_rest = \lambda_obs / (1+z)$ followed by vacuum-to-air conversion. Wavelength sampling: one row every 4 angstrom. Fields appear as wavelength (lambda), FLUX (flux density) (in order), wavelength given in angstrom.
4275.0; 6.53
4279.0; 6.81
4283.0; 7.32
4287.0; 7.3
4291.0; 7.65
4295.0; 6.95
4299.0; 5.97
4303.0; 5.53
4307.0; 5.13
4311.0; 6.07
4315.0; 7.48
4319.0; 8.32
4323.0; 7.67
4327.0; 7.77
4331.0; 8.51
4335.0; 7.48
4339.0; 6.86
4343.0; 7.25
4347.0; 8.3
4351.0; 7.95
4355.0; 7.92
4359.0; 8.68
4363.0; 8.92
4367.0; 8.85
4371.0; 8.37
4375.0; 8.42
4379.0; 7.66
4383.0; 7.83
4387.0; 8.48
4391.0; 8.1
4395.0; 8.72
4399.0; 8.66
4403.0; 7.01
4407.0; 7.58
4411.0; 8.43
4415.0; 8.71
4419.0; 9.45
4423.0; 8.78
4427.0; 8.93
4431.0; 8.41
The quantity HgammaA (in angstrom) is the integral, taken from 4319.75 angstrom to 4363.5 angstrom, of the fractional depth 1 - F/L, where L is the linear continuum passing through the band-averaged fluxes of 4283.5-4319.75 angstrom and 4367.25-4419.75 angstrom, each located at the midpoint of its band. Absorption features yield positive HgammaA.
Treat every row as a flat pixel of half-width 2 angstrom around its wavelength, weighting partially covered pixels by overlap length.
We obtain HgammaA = -3.26 angstrom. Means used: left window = 6.68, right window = 8.25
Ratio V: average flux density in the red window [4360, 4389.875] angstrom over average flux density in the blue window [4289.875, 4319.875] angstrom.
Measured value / 1.28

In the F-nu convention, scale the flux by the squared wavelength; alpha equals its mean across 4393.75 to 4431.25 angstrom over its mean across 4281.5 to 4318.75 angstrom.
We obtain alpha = 1.3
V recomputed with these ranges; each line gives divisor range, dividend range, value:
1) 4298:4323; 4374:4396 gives 1.25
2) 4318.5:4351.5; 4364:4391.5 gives 1.07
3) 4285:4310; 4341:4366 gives 1.28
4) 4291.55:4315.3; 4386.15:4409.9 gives 1.31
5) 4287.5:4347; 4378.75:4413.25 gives 1.14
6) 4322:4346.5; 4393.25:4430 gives 1.11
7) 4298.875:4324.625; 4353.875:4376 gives 1.29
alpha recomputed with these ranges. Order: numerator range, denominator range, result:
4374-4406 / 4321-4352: 1.07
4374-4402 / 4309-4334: 1.11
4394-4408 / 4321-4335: 1.04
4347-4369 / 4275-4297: 1.22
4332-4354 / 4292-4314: 1.28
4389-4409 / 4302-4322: 1.26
